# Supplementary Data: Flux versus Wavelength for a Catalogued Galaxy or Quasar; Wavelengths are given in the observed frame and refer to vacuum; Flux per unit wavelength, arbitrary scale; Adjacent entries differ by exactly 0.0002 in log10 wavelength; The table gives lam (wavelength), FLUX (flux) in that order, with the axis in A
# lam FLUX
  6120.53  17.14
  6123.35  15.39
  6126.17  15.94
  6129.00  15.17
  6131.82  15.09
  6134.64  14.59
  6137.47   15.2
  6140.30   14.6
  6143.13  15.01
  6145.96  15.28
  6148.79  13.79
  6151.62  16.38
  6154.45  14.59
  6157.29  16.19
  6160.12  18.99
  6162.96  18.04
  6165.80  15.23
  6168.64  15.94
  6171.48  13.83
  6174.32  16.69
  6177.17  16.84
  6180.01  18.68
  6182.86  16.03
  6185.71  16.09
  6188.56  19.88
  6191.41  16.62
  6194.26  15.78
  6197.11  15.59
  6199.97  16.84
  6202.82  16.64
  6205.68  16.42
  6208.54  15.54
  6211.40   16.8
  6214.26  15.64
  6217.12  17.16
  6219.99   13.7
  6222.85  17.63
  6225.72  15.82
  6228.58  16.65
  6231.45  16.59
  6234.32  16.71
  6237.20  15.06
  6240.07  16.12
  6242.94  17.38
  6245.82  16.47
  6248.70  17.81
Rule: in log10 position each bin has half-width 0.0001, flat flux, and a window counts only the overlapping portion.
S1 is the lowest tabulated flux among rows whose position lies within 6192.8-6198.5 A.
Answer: 15.59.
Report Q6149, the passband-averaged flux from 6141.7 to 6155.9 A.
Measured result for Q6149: 15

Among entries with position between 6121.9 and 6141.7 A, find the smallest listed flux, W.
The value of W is 14.59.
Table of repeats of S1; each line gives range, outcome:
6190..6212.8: 15.54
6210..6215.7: 15.64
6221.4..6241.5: 15.06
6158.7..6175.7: 13.83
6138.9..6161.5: 13.79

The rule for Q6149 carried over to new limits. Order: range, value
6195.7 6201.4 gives 16.2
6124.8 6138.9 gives 15.2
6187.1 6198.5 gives 17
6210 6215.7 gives 16.2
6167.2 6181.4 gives 16.4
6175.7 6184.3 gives 17.2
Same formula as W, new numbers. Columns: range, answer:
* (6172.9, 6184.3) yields 16.03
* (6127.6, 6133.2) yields 15.09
